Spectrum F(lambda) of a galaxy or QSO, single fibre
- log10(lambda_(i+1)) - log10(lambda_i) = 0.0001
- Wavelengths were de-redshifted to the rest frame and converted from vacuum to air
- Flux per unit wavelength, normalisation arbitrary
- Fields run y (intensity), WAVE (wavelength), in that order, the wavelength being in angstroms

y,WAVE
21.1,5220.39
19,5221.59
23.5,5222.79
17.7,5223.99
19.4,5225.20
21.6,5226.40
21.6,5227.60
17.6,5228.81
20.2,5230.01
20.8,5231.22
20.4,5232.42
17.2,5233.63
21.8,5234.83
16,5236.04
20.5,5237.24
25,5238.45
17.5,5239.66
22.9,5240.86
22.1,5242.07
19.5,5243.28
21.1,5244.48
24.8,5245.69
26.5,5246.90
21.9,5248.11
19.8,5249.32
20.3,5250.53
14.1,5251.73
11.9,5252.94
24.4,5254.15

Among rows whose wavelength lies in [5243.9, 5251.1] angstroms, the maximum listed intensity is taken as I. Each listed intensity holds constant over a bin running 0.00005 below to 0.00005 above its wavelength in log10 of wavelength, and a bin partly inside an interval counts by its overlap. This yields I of 26.5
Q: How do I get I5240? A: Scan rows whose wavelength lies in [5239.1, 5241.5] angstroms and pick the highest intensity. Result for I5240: 22.9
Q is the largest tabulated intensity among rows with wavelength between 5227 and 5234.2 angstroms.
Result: 21.6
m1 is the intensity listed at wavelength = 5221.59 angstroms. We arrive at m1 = 19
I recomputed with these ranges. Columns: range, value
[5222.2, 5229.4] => 23.5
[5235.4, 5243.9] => 25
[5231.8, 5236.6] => 21.8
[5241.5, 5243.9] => 22.1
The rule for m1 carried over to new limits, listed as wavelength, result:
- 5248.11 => 21.9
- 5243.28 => 19.5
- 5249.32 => 19.8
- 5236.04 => 16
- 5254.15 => 24.4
